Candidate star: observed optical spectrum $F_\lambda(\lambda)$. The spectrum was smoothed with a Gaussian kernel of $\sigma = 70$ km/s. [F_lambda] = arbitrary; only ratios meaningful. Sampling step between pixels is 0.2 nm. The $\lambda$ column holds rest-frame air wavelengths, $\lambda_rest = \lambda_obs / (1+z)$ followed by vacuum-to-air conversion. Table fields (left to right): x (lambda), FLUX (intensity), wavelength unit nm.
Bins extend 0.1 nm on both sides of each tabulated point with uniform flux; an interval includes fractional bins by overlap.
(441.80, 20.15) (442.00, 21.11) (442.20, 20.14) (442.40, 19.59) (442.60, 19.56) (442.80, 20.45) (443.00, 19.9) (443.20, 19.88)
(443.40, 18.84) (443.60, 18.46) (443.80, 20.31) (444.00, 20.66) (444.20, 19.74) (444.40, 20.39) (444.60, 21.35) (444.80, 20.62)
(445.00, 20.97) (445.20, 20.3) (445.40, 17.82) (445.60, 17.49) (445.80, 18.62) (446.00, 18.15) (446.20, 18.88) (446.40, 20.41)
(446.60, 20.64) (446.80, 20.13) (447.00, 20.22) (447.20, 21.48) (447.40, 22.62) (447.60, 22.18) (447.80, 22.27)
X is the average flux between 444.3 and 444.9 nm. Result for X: 20.8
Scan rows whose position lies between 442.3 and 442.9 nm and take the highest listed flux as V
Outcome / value 20.45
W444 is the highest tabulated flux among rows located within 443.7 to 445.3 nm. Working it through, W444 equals 21.35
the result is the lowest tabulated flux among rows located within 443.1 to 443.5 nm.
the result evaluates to 18.84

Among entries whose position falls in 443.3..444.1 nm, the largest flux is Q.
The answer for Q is 20.66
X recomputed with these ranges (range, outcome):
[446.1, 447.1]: 20.1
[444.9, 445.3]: 20.6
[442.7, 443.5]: 19.8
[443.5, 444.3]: 19.8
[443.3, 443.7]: 18.6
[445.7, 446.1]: 18.4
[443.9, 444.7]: 20.5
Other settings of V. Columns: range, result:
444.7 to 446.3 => 20.97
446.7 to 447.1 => 20.22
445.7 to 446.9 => 20.64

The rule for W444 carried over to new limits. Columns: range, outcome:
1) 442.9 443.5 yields 19.9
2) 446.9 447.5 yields 22.62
